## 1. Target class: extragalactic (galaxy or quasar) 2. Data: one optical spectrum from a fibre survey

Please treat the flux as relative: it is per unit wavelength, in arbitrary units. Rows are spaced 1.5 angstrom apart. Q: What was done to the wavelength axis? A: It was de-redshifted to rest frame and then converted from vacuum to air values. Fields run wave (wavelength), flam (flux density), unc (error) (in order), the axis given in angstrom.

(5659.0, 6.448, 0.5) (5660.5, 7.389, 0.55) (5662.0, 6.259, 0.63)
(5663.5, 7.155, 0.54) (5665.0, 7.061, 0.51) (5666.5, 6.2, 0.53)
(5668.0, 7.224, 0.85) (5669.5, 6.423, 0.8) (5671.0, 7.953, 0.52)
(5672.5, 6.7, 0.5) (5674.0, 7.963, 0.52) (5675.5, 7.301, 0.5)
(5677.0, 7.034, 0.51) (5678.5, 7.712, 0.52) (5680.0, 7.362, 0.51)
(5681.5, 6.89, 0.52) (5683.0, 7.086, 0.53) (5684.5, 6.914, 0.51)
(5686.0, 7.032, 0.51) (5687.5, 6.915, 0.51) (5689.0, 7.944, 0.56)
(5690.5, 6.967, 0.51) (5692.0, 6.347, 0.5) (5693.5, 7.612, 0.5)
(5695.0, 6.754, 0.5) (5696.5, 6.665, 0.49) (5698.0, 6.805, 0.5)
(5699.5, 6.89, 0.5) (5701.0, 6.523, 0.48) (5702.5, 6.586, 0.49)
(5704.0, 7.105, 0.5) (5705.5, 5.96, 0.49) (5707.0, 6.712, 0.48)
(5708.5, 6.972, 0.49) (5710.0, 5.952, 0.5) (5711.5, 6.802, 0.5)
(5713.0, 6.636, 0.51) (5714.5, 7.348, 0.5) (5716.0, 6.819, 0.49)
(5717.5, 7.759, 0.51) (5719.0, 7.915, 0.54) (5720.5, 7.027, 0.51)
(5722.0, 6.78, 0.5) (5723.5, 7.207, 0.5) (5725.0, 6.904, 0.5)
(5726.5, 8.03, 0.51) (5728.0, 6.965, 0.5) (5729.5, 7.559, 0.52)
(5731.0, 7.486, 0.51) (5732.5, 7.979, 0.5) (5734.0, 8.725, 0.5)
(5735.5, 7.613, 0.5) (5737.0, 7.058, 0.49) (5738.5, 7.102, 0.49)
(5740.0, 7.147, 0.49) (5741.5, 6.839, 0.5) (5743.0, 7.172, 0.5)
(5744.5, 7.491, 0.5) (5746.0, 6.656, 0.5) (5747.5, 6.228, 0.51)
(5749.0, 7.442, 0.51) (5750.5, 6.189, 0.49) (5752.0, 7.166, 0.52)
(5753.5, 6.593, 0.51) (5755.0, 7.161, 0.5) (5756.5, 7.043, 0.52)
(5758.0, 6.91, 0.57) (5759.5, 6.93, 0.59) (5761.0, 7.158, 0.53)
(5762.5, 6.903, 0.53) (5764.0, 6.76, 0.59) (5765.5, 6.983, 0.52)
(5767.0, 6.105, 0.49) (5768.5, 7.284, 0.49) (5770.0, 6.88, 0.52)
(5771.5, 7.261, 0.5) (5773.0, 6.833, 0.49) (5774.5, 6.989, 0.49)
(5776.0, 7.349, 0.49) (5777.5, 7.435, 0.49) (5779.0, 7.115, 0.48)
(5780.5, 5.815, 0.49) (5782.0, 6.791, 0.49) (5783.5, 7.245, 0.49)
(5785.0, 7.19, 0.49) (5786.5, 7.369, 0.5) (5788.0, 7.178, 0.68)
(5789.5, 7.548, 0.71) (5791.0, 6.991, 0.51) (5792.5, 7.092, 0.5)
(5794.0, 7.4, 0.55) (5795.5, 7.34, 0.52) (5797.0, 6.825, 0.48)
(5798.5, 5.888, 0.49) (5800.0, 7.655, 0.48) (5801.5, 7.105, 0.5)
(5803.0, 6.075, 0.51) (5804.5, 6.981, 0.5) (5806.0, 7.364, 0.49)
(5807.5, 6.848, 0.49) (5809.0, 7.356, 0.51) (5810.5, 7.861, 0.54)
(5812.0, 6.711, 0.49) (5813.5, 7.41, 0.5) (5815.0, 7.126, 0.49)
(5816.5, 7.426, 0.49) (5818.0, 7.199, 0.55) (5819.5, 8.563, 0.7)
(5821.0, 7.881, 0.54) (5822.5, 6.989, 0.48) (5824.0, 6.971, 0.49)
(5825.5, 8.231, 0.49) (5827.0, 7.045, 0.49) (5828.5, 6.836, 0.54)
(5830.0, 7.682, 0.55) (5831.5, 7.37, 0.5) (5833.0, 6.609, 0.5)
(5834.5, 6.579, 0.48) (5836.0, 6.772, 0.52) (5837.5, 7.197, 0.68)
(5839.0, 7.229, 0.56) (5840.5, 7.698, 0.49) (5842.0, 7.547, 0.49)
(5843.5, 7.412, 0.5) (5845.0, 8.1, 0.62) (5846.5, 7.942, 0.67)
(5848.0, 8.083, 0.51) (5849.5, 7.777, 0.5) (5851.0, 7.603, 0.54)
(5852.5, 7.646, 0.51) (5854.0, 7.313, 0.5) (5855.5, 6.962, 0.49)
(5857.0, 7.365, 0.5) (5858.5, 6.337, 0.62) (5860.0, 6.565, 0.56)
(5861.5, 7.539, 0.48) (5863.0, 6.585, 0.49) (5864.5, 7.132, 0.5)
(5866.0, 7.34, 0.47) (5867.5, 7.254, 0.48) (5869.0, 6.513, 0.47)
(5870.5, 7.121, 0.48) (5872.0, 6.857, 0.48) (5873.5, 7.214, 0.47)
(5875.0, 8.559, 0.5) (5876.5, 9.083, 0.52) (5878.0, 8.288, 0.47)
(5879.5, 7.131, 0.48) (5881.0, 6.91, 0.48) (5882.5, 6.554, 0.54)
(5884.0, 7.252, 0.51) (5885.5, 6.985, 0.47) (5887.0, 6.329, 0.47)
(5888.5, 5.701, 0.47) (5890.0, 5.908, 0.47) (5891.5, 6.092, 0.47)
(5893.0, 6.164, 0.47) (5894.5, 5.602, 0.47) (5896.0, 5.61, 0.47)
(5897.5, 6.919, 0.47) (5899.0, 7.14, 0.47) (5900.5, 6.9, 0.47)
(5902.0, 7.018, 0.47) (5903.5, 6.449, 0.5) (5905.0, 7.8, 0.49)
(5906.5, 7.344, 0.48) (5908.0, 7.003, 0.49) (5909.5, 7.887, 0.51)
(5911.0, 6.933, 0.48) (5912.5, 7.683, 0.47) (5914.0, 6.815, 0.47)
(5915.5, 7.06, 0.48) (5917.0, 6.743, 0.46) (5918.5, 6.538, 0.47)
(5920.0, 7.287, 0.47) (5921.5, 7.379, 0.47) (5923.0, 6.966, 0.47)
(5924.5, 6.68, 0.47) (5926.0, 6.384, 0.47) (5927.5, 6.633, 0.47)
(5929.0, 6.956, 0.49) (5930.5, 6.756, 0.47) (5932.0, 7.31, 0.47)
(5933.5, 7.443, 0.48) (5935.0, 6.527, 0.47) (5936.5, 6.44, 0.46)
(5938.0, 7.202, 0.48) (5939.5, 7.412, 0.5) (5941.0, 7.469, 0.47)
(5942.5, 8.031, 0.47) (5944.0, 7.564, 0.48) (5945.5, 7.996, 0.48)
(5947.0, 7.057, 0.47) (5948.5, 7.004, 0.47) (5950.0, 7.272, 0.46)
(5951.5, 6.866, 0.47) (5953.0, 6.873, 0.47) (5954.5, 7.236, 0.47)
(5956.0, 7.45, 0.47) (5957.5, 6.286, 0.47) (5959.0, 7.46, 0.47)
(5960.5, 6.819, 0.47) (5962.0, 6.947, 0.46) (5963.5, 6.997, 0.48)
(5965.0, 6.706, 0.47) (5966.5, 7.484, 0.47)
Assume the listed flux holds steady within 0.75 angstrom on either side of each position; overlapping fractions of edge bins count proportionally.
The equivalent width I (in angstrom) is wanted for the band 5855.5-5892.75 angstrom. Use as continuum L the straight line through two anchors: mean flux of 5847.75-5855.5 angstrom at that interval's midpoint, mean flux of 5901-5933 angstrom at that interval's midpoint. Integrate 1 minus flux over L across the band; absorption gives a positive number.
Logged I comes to 1.9 angstrom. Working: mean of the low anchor 7.59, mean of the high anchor 7.03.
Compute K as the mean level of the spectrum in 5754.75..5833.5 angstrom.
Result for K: 7.12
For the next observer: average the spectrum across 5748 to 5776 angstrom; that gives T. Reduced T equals 6.93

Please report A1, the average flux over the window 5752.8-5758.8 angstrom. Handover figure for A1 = 6.93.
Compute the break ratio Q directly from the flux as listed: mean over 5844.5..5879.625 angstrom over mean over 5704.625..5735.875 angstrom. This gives 1.0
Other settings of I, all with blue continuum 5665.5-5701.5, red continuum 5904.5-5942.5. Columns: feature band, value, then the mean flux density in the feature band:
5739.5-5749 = 0.1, 6.96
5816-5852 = -1.9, 7.45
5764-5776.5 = 0.2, 6.94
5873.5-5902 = 0.9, 6.85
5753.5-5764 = 0.1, 6.97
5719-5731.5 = -0.4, 7.28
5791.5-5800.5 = 0.1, 7.01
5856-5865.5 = 0.2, 6.93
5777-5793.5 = 0.0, 7.07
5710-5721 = -0.1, 7.11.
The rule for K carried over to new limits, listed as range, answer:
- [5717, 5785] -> 7.11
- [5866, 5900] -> 6.88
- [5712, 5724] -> 7.18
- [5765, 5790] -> 7.02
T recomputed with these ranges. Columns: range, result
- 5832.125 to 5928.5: 7.06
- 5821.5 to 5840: 7.14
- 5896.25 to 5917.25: 7.09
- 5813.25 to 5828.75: 7.44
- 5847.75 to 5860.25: 7.29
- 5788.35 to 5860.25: 7.26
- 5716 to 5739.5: 7.45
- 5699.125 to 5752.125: 7.08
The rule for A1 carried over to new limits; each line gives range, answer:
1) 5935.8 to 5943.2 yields 7.31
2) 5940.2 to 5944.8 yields 7.69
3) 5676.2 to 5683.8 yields 7.22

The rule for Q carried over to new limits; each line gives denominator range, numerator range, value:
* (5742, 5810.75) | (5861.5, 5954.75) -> 1.00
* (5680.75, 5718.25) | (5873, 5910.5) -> 1.01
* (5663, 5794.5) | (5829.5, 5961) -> 1.01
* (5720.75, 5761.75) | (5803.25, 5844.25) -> 1.02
